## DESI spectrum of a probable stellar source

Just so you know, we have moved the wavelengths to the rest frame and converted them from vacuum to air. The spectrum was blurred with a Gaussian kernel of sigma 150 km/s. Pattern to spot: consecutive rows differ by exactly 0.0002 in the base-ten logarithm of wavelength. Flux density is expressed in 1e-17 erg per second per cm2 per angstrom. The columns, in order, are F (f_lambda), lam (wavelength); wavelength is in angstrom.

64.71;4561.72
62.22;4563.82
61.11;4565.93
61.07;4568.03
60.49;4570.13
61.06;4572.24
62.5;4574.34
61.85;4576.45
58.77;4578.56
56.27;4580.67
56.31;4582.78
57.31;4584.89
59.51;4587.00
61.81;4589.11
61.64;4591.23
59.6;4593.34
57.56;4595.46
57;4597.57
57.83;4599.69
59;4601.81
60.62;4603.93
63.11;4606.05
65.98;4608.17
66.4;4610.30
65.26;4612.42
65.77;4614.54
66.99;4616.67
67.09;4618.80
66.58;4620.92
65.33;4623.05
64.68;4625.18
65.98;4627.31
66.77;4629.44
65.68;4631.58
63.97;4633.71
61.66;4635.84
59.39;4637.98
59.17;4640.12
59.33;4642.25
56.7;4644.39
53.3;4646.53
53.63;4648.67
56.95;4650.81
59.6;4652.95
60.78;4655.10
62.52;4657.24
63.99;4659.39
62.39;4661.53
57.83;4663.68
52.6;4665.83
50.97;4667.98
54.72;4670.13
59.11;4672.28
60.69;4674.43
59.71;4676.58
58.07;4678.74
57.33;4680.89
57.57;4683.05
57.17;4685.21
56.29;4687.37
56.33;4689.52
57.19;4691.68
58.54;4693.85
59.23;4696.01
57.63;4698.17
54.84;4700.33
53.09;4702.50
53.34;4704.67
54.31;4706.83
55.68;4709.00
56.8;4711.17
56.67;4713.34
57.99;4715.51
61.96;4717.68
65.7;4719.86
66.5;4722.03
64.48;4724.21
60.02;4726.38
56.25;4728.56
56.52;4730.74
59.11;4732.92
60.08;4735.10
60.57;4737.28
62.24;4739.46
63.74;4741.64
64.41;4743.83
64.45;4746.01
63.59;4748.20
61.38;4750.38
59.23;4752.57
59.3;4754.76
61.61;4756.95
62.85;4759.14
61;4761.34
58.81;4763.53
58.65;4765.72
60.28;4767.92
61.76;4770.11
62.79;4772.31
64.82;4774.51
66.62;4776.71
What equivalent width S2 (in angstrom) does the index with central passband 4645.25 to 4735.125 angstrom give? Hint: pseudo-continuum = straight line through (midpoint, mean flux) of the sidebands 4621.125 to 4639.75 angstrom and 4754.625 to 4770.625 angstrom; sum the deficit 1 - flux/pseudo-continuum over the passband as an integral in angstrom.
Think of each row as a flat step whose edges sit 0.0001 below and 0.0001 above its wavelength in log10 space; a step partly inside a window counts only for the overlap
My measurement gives 6.42 angstrom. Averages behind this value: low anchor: 64.1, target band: 58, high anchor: 60.6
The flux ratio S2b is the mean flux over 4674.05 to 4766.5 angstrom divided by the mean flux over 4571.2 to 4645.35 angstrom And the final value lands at 1.0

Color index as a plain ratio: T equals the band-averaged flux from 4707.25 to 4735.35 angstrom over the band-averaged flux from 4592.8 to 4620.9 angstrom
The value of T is 0.95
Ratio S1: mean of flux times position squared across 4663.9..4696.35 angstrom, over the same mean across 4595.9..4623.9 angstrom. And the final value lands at 0.93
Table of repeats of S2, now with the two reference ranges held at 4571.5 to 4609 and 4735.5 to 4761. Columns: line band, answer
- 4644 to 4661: 0.6 angstrom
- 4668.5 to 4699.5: 1.8 angstrom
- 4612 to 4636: -2.1 angstrom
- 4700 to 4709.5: 1.1 angstrom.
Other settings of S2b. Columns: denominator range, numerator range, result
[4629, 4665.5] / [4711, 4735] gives 1.01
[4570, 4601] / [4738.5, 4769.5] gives 1.04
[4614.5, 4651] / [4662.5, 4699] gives 0.92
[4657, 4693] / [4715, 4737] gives 1.05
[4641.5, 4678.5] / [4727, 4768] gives 1.05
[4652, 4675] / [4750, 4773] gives 1.03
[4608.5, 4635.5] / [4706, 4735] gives 0.90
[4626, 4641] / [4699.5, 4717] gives 0.88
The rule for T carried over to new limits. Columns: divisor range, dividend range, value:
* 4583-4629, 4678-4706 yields 0.90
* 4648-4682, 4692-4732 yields 1.00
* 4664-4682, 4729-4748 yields 1.08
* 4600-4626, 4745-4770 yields 0.95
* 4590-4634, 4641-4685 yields 0.91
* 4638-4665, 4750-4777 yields 1.04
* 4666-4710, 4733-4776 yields 1.09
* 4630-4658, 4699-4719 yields 0.94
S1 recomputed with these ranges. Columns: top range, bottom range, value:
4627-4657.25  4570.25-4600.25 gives 1.04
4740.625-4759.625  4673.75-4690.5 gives 1.11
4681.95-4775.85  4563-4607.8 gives 1.06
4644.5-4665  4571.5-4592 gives 1.02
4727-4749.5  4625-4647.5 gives 1.04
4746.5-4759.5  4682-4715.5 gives 1.11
